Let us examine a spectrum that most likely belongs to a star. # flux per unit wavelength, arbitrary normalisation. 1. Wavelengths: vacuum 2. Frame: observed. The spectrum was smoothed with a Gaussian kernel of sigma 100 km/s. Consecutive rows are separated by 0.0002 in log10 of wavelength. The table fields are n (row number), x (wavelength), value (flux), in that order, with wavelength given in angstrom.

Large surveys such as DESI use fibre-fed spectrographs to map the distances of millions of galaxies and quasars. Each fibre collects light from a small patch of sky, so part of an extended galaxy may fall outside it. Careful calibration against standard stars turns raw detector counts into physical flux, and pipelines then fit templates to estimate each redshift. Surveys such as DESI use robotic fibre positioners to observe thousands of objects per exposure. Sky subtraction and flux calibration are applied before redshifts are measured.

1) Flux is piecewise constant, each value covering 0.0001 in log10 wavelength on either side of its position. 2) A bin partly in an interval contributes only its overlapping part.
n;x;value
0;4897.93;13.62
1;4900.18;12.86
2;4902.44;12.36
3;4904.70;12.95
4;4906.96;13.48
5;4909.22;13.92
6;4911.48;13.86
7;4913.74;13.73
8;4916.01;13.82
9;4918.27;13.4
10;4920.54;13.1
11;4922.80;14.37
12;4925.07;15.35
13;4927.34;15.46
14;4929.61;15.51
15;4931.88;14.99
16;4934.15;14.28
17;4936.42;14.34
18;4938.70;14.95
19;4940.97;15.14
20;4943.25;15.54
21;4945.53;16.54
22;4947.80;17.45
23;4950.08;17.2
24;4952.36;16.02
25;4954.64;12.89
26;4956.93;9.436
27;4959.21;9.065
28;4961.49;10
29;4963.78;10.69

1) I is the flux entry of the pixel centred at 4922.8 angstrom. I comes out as 14.37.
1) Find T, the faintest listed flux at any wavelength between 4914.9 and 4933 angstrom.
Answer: 13.1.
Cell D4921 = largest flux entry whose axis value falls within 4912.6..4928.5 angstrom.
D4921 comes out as 15.46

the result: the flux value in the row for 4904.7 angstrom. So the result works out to 12.95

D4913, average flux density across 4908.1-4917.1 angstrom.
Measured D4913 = 13.8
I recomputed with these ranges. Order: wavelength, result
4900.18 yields 12.86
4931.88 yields 14.99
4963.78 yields 10.69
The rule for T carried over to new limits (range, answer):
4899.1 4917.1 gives 12.36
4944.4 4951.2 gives 16.54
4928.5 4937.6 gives 14.28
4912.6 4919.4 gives 13.4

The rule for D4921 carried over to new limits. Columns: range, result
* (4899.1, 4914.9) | 13.92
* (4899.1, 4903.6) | 12.86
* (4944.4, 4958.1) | 17.45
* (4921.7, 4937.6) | 15.51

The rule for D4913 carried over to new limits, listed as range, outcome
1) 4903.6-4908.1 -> 13.2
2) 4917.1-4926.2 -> 14.1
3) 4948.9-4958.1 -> 13.9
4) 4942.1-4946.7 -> 16.1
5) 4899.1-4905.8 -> 12.7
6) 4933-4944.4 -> 14.8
